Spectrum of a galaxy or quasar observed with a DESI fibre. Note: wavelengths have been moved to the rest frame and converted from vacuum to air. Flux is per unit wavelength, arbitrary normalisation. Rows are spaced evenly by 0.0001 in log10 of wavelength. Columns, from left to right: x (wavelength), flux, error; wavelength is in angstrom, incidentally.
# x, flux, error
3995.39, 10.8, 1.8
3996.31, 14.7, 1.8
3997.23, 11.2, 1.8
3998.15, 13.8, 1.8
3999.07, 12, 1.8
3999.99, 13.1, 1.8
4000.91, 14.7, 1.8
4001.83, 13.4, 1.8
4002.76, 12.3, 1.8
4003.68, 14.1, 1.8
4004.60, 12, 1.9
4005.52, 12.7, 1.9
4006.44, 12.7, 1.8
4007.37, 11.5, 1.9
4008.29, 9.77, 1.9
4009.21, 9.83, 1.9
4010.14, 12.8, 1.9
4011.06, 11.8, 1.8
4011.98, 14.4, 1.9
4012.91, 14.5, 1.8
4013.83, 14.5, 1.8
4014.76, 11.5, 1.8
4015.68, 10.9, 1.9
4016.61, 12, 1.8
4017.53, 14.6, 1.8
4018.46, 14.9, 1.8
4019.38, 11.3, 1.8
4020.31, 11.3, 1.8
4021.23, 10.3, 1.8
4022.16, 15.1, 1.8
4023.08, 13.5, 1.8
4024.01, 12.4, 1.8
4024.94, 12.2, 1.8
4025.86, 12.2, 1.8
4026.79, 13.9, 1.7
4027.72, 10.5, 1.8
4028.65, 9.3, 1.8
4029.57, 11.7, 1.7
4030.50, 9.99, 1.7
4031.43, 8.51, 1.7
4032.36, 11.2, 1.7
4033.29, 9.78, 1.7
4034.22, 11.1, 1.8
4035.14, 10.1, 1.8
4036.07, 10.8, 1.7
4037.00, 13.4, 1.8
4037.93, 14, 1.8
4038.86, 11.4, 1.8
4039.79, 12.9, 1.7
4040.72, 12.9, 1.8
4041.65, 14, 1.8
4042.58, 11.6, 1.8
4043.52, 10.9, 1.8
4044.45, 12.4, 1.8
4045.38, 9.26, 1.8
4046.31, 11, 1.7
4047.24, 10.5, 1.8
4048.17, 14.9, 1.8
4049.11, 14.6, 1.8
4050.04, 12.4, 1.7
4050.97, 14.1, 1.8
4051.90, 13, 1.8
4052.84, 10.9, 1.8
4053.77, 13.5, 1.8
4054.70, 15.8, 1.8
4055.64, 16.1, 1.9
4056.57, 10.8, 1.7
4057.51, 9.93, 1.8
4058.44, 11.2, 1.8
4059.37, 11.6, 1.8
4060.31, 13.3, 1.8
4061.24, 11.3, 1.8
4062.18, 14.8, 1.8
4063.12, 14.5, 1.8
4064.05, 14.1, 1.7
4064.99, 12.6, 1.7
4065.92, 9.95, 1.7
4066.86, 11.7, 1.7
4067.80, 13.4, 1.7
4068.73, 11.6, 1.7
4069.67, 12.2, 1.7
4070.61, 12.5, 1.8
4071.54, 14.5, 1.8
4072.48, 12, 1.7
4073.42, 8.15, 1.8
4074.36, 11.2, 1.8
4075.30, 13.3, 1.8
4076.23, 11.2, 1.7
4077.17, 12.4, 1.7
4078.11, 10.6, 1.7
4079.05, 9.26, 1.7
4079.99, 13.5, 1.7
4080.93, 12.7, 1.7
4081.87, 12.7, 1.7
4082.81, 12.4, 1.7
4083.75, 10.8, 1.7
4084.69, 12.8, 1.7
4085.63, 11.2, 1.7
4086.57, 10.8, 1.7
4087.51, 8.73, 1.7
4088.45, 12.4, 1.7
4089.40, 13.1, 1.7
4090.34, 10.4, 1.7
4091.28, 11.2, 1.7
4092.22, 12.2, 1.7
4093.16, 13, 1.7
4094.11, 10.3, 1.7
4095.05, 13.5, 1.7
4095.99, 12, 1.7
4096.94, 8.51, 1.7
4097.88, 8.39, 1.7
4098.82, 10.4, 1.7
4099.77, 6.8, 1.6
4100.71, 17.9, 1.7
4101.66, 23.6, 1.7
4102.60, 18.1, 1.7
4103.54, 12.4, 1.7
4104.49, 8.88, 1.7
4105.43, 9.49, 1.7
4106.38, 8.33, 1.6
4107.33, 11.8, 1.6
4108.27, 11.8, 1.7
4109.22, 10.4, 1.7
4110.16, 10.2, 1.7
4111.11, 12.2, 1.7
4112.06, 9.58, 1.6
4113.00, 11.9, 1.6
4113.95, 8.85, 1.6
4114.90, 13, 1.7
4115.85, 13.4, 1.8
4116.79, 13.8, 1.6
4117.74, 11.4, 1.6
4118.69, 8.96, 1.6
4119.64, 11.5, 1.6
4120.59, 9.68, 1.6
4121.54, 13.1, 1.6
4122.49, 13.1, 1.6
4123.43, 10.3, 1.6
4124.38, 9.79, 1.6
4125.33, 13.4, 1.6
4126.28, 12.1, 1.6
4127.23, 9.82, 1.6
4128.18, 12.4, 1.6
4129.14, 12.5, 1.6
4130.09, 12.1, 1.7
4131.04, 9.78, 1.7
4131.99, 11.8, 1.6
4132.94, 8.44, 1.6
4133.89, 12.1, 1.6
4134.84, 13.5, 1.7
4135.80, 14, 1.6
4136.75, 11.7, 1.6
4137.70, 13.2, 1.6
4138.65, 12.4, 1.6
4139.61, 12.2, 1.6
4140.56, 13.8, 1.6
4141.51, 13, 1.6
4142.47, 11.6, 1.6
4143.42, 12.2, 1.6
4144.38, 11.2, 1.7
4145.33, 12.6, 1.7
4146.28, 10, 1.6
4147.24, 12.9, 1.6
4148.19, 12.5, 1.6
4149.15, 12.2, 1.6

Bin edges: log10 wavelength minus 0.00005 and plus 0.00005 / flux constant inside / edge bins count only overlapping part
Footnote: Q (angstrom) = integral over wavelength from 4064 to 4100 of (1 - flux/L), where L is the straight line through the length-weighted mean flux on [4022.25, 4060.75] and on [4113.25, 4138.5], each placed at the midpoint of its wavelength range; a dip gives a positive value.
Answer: 1.2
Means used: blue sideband 12.1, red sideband 11.7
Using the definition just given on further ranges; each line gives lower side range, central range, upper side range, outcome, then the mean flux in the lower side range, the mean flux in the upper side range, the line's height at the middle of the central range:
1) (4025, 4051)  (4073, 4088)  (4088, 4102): 0.82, 11.7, 12.1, 12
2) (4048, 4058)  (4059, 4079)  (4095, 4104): 1.55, 13.2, 13.2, 13.2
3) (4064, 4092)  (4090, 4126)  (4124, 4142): 0.64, 11.7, 12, 11.9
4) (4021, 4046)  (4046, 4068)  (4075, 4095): -2.00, 11.7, 11.7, 11.7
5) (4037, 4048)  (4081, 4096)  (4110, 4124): -0.11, 12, 11.4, 11.7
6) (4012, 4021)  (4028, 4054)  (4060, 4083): 1.64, 12.8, 12.2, 12.6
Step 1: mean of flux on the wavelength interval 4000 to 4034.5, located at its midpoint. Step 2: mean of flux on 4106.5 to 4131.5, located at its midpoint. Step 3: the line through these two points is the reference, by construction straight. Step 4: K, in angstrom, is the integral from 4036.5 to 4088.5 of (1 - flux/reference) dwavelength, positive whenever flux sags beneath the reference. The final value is -1.9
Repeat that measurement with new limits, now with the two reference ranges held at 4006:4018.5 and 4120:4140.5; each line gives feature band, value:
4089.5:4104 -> -0.72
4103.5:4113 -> 1.15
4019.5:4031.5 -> 0.67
